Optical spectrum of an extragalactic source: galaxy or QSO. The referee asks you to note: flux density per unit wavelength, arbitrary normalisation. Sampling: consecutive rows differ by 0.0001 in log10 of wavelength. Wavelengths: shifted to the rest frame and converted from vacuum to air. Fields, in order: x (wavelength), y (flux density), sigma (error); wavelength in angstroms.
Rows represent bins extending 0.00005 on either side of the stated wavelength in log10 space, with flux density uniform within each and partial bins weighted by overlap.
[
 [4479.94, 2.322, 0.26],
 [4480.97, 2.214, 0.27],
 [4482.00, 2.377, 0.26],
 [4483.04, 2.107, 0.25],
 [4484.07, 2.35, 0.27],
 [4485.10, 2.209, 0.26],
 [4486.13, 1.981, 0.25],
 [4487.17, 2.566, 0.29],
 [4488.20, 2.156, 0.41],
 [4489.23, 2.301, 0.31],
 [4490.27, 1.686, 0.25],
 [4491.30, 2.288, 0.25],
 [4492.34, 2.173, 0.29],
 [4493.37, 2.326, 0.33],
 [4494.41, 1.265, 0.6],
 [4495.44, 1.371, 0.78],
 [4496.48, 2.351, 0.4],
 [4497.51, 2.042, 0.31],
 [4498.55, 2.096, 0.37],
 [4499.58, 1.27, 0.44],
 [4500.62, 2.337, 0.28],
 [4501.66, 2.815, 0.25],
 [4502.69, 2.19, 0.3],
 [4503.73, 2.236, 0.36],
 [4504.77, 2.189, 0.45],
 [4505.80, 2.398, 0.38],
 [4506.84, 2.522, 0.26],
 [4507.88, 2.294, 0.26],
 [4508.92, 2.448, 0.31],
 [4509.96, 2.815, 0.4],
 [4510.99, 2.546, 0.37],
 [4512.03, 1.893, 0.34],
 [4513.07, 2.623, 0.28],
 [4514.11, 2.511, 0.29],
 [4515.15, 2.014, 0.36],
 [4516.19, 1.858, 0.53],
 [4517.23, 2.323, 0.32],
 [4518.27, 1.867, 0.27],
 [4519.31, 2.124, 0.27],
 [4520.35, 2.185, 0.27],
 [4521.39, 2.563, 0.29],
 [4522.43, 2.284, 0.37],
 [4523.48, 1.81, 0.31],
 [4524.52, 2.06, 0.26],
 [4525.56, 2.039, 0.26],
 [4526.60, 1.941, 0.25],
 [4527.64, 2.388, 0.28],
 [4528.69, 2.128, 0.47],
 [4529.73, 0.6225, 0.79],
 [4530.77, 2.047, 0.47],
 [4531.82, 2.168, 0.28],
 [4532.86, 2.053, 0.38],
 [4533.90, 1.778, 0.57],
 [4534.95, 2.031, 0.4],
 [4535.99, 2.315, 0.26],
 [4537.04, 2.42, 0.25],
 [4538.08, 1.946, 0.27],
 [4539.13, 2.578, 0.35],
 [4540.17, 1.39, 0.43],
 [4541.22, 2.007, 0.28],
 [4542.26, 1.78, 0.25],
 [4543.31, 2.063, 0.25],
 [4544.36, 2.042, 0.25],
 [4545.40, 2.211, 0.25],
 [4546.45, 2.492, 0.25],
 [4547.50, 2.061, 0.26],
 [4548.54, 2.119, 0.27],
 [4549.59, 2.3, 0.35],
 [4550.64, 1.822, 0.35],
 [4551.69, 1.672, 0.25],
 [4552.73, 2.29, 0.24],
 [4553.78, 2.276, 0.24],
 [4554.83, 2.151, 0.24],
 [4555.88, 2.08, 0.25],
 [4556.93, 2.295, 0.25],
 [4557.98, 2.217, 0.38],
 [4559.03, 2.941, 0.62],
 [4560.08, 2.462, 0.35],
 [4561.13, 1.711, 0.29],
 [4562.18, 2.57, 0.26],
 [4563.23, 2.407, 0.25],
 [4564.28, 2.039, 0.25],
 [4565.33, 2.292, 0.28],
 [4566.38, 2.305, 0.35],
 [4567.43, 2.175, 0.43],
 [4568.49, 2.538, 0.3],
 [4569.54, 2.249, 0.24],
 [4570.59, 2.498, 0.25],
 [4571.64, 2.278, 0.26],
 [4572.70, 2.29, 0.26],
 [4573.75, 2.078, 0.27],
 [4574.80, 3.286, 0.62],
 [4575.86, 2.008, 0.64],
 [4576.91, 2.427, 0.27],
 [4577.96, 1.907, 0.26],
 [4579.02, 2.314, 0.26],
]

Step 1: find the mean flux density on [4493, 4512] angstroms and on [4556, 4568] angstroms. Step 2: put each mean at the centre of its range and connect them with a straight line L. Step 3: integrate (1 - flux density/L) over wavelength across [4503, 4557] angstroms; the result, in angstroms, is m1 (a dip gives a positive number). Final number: 2.5 angstroms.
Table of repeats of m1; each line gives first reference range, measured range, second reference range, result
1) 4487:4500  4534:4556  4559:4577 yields 1.4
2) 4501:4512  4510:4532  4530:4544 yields 1.2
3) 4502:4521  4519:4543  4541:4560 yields 2.1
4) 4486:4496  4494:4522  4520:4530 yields -2.4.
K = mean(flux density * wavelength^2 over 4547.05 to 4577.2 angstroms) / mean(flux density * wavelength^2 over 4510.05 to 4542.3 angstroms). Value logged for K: 1.1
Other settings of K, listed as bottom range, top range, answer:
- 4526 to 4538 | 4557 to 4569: 1.19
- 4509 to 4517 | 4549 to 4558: 0.92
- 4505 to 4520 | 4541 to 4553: 0.91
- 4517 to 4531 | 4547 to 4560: 1.10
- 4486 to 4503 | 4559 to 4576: 1.17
